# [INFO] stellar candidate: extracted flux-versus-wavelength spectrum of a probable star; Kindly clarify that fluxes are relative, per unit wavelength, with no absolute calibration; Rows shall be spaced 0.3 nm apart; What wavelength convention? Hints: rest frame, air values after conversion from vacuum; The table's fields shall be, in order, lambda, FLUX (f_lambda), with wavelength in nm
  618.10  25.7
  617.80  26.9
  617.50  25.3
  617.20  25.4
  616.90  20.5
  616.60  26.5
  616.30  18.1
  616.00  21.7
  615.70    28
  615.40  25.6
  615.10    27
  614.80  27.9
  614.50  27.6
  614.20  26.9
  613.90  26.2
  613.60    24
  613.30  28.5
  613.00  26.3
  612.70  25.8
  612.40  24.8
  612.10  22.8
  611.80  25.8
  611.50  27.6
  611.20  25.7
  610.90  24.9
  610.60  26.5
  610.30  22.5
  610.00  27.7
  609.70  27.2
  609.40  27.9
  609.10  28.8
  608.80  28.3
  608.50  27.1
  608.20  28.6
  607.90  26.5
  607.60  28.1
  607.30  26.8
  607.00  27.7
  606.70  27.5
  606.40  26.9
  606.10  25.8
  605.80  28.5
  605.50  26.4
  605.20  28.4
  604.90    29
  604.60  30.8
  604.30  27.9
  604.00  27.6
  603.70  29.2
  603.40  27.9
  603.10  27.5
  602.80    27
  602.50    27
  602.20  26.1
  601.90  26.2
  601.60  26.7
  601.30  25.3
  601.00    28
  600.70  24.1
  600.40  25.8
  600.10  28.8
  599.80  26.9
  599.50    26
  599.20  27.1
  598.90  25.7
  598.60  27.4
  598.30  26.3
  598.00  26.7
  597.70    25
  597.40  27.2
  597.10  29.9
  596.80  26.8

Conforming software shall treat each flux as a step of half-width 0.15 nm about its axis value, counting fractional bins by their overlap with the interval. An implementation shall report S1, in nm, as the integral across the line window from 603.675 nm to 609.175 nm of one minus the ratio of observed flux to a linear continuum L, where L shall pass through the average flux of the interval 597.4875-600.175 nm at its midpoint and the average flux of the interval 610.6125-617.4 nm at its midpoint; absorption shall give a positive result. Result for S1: -0.39 nm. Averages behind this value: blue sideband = 26.6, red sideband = 25.4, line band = 27.8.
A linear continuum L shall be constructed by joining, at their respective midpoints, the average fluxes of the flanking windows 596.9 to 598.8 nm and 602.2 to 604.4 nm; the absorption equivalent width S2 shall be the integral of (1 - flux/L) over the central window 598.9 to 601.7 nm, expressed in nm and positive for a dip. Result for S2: 0.08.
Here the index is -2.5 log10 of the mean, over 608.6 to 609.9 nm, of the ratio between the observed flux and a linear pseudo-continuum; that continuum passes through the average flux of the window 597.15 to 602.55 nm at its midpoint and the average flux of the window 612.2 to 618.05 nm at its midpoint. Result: -0.09 mag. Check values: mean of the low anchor 26.5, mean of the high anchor 25.4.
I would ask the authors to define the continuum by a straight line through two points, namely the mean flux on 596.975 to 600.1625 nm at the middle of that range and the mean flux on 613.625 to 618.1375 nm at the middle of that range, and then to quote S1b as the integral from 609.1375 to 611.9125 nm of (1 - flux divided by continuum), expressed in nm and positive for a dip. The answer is -0.06 nm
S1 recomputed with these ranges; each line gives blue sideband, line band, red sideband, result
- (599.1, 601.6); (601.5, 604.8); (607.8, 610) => -0.090 nm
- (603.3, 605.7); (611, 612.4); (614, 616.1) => 0.089 nm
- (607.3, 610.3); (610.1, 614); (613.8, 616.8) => 0.140 nm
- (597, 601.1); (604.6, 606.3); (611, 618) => -0.110 nm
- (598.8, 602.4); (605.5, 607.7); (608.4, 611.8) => -0.054 nm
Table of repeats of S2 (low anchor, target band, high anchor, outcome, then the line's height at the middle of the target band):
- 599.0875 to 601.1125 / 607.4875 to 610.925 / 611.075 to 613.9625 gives -0.14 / 26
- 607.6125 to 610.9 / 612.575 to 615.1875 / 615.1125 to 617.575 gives -0.17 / 25.1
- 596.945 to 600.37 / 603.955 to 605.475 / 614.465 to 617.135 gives -0.14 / 26.1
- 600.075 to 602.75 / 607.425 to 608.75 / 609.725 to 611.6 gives -0.08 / 26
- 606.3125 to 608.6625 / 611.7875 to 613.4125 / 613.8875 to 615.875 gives 0.09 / 27.1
